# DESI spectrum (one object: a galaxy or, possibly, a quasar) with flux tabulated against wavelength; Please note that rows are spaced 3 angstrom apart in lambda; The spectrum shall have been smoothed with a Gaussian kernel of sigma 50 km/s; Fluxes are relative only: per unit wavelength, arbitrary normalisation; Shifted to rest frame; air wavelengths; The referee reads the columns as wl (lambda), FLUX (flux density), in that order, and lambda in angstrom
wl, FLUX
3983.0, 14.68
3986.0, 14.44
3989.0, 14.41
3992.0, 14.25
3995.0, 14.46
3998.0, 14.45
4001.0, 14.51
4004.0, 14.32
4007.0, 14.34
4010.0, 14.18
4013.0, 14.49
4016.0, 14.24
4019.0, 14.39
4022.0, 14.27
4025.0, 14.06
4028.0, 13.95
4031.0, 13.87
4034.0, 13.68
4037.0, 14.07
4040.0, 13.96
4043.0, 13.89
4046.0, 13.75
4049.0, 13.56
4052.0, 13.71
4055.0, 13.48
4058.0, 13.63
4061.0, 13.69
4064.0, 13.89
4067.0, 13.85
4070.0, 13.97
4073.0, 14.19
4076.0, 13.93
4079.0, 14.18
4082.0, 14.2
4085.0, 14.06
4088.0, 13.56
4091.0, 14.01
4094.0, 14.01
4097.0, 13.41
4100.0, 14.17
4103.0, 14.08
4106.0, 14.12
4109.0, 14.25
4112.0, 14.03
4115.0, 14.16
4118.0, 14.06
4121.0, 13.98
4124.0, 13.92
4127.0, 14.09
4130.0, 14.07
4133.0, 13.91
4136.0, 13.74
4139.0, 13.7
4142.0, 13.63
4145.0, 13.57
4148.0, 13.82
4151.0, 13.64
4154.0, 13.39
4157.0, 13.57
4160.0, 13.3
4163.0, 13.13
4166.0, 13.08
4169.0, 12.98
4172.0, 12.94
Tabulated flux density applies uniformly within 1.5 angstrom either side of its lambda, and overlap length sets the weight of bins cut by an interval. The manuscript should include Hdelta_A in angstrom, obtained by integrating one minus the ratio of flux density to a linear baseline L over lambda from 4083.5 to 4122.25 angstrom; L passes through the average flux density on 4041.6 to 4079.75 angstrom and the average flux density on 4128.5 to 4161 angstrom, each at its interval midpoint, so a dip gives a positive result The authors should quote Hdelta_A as -0.7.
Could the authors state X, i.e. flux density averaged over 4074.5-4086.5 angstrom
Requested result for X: 14.1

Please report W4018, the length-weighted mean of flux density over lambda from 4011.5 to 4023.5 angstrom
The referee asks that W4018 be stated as 14.3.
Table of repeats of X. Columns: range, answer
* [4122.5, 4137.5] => 13.9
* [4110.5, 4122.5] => 14.1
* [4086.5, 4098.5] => 13.7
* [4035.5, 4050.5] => 13.8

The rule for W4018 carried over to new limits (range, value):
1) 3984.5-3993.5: 14.4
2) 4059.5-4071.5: 13.9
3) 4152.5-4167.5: 13.3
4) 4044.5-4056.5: 13.6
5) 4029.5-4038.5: 13.9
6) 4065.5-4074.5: 14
